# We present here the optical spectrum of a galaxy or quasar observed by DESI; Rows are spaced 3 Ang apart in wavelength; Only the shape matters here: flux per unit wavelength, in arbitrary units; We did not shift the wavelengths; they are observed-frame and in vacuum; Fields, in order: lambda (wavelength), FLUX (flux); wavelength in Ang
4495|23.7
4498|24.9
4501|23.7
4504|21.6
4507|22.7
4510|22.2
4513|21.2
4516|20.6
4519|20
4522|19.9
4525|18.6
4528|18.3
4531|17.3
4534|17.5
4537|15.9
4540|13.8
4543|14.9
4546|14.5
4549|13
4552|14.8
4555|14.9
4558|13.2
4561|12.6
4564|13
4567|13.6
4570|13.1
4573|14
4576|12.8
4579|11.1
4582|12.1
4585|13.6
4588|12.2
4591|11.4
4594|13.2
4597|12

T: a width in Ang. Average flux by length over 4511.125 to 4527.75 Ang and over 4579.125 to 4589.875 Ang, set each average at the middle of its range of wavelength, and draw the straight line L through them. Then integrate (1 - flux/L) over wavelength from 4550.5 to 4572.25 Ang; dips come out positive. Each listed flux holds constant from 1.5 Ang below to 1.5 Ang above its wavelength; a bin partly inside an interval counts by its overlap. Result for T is 2.11 Ang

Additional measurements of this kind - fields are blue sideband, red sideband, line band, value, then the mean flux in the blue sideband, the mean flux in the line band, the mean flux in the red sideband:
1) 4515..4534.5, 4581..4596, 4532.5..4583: 5.66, 18.9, 13.8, 12.5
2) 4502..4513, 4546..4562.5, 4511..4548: 1.10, 22.1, 17.7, 13.8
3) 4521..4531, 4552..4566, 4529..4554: 1.54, 18.6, 15.3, 13.6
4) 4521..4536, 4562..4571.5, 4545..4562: 1.22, 18.2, 13.8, 13.2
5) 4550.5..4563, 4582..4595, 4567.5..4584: 0.44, 13.8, 12.7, 12.5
